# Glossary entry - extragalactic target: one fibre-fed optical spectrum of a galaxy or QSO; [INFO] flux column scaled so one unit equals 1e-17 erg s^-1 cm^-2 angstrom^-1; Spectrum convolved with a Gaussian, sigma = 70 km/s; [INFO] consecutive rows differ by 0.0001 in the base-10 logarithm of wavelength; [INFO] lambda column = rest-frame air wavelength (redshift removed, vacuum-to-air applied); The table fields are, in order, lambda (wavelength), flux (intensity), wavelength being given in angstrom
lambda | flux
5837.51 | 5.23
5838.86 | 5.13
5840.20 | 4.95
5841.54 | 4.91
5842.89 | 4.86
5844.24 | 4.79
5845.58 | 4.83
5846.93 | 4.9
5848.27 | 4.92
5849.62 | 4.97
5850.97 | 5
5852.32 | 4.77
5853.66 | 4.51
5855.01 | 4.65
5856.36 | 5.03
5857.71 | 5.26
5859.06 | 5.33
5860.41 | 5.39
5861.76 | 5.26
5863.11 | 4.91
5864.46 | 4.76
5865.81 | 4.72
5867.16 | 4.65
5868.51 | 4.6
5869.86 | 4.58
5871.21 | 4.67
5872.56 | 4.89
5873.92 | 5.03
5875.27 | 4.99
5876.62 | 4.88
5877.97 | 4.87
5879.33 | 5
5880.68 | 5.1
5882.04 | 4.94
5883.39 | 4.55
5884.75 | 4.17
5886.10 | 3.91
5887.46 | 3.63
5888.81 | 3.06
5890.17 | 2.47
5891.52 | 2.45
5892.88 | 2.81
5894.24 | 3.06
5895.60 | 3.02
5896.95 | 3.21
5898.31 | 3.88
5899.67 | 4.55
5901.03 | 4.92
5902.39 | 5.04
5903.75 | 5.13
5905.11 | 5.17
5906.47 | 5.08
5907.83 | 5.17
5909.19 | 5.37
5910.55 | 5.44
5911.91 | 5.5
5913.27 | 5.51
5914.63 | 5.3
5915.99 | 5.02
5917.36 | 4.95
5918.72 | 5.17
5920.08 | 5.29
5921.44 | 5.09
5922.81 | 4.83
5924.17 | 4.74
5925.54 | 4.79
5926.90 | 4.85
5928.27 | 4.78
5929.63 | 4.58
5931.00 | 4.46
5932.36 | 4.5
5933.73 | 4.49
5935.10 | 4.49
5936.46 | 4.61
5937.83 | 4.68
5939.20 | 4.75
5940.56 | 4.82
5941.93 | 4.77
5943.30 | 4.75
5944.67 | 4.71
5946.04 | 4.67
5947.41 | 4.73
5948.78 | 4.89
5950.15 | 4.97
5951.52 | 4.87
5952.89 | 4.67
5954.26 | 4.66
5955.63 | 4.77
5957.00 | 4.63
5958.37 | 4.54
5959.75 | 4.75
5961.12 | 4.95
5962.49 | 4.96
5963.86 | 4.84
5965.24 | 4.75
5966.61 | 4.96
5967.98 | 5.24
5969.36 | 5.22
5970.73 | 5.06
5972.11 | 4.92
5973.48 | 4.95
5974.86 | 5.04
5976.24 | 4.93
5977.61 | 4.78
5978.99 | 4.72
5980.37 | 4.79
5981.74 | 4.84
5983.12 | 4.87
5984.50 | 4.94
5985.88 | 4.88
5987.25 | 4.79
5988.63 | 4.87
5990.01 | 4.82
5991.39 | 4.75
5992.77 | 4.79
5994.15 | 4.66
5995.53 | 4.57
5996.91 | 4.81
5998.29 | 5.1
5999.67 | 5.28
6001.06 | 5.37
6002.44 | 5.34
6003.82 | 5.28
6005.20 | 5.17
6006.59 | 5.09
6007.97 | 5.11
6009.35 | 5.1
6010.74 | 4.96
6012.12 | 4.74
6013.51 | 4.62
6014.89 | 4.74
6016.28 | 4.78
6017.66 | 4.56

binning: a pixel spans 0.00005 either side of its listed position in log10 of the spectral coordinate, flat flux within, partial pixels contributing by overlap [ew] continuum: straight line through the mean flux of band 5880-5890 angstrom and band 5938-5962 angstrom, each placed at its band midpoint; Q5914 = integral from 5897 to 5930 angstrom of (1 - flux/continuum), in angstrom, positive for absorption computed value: -4.4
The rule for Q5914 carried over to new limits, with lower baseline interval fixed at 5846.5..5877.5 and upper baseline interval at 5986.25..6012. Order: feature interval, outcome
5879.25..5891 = 2.1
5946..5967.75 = 0.7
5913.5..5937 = 0.5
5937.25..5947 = 0.4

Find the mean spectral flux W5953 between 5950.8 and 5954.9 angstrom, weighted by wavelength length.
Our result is 4.74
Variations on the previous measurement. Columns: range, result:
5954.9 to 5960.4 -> 4.67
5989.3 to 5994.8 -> 4.75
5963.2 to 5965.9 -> 4.78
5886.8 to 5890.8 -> 3.06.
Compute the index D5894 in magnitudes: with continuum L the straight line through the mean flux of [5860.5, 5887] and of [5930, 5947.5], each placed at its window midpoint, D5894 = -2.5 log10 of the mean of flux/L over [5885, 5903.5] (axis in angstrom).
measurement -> 0.30 mag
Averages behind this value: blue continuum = 4.77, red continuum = 4.64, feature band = 3.59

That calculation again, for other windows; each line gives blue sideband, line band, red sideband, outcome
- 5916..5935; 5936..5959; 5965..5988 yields 0.03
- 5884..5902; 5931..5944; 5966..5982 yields -0.08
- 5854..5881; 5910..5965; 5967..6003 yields 0.02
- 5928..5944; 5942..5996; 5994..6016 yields -0.01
